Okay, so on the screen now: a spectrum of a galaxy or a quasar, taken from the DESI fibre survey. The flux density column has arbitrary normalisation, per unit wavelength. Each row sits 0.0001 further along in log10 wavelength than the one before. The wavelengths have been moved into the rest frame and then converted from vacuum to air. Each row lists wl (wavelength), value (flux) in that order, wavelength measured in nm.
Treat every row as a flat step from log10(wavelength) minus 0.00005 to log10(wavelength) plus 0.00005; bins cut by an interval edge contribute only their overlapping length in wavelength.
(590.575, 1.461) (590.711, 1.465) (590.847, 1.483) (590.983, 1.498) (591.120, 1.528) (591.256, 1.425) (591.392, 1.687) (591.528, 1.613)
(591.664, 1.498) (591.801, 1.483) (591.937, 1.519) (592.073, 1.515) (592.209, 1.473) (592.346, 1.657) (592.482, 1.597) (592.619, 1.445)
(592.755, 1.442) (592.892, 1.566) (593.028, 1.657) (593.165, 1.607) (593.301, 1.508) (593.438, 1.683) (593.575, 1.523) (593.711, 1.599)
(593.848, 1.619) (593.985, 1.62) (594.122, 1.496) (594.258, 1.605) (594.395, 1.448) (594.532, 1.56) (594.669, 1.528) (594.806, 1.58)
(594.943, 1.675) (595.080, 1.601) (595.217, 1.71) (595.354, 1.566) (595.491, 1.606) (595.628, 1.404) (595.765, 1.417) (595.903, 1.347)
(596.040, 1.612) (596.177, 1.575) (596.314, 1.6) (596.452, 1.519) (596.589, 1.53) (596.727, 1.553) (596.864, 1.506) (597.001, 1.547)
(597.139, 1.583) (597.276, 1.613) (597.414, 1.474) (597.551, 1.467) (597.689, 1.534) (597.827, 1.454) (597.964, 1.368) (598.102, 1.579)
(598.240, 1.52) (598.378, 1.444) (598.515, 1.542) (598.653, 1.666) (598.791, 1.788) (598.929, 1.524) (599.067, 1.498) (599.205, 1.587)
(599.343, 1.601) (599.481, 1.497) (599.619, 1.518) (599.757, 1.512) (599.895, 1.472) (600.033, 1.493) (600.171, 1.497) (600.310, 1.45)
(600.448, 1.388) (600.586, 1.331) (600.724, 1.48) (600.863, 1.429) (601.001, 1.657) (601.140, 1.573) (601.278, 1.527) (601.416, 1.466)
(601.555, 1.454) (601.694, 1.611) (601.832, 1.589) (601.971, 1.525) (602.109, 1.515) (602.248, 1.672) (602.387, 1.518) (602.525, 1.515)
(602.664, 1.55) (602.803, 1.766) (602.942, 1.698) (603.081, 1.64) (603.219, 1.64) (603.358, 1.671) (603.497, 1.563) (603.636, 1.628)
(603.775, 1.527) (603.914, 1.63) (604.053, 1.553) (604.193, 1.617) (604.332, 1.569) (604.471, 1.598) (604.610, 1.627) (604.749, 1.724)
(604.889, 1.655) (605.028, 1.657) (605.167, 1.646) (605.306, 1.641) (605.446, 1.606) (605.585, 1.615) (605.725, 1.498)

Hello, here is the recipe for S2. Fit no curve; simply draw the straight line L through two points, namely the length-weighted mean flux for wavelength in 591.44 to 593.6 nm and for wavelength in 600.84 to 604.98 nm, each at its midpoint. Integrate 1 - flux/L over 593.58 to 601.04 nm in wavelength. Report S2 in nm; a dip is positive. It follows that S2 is 0.178 nm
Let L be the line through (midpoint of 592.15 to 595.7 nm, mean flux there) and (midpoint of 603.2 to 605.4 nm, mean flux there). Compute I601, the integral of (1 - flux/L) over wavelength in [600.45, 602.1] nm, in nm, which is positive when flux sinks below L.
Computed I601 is 0.10 nm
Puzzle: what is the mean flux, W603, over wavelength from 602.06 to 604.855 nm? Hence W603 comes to 1.61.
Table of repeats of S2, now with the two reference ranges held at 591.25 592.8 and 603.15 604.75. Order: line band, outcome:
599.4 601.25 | 0.12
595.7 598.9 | 0.07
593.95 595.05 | -0.01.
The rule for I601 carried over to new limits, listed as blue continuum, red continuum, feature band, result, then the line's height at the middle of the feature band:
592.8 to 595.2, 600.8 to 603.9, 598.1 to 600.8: 0.11 nm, 1.58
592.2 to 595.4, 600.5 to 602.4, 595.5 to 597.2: 0.04 nm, 1.56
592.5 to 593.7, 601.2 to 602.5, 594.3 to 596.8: 0.01 nm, 1.55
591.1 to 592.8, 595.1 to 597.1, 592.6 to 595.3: -0.07 nm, 1.53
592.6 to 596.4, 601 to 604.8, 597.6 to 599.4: 0.03 nm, 1.57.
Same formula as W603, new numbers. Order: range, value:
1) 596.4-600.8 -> 1.52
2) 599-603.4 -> 1.54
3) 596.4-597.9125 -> 1.52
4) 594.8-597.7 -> 1.55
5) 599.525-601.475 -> 1.49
